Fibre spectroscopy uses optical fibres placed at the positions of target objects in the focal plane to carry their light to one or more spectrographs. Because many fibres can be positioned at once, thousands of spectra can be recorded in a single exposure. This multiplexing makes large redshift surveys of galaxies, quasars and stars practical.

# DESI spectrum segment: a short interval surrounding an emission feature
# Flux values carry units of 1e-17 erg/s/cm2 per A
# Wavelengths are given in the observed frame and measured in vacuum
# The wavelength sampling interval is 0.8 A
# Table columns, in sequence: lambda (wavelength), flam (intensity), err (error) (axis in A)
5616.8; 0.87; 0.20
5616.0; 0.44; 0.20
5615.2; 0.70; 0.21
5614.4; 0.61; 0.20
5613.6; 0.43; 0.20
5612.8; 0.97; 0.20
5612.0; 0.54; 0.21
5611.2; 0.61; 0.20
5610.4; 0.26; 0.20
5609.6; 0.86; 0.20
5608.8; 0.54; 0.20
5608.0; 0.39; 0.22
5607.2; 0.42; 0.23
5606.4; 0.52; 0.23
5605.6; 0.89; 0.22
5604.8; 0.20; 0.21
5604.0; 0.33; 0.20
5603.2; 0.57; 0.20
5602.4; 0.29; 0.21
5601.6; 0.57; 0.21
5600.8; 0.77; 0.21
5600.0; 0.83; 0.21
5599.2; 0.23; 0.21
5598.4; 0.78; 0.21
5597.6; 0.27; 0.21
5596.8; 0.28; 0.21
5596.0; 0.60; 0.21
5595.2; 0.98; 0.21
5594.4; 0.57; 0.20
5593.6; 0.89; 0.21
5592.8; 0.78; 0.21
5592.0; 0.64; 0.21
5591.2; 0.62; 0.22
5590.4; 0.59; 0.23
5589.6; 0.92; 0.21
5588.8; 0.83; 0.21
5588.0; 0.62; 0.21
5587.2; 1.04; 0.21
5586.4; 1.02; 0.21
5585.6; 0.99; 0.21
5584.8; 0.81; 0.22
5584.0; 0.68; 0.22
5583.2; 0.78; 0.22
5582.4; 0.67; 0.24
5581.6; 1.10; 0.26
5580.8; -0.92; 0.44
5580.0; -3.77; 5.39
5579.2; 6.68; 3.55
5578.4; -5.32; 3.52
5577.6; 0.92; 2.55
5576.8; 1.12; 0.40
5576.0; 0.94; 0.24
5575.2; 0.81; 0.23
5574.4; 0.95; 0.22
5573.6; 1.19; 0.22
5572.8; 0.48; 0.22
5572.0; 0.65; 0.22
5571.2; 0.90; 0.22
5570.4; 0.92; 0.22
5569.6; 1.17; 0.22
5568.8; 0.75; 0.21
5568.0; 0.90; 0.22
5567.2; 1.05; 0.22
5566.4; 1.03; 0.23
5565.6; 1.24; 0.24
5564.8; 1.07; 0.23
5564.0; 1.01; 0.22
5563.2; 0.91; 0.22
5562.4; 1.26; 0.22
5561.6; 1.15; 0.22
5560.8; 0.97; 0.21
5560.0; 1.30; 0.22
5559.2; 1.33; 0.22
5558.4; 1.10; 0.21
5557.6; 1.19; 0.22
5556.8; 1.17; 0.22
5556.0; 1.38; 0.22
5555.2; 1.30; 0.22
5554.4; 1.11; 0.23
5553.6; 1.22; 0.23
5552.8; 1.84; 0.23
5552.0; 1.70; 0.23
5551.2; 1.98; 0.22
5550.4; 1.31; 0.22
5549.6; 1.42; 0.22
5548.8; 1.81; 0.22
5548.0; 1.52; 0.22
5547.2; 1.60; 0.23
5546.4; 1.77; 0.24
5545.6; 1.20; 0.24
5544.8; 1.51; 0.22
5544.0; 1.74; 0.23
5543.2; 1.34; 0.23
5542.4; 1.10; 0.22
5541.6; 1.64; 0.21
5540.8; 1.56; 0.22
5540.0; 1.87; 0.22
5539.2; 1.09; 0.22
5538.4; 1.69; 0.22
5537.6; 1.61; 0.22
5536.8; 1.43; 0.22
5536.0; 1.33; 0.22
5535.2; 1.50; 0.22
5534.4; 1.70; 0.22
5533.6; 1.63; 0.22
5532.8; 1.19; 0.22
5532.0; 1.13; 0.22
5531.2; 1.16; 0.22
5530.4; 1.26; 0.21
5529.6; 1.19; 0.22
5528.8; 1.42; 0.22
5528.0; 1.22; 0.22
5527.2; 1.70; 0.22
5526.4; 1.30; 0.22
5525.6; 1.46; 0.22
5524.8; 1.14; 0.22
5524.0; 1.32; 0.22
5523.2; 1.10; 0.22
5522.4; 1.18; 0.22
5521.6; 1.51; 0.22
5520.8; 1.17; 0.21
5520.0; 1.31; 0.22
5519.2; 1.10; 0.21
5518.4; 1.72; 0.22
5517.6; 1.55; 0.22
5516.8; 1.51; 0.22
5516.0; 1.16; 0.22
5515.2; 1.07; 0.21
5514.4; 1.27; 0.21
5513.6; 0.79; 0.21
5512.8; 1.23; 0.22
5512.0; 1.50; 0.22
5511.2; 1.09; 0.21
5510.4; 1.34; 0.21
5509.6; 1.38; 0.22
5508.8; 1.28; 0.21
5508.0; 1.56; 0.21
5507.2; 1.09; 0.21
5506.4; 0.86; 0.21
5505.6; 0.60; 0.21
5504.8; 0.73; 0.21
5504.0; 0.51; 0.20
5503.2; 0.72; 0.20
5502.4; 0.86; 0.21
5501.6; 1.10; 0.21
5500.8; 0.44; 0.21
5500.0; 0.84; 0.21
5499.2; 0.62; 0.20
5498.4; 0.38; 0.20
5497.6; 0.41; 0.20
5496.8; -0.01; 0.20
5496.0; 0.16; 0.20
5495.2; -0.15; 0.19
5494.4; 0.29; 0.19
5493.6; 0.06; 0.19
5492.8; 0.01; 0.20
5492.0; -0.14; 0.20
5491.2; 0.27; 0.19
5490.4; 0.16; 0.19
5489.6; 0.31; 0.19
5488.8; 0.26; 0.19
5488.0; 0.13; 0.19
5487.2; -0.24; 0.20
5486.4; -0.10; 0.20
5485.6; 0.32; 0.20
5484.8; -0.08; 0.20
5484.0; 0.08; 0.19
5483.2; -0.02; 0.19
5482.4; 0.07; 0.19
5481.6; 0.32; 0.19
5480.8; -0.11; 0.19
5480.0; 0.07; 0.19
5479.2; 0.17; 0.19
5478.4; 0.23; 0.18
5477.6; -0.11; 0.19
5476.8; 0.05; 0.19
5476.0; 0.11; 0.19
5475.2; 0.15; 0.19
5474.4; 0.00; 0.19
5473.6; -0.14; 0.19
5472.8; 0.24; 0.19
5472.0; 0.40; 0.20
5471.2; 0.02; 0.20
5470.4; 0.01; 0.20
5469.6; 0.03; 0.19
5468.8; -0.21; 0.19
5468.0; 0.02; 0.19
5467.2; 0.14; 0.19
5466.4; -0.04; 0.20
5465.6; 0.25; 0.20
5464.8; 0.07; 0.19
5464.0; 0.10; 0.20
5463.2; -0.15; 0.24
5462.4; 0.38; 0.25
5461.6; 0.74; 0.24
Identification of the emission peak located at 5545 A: C IV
